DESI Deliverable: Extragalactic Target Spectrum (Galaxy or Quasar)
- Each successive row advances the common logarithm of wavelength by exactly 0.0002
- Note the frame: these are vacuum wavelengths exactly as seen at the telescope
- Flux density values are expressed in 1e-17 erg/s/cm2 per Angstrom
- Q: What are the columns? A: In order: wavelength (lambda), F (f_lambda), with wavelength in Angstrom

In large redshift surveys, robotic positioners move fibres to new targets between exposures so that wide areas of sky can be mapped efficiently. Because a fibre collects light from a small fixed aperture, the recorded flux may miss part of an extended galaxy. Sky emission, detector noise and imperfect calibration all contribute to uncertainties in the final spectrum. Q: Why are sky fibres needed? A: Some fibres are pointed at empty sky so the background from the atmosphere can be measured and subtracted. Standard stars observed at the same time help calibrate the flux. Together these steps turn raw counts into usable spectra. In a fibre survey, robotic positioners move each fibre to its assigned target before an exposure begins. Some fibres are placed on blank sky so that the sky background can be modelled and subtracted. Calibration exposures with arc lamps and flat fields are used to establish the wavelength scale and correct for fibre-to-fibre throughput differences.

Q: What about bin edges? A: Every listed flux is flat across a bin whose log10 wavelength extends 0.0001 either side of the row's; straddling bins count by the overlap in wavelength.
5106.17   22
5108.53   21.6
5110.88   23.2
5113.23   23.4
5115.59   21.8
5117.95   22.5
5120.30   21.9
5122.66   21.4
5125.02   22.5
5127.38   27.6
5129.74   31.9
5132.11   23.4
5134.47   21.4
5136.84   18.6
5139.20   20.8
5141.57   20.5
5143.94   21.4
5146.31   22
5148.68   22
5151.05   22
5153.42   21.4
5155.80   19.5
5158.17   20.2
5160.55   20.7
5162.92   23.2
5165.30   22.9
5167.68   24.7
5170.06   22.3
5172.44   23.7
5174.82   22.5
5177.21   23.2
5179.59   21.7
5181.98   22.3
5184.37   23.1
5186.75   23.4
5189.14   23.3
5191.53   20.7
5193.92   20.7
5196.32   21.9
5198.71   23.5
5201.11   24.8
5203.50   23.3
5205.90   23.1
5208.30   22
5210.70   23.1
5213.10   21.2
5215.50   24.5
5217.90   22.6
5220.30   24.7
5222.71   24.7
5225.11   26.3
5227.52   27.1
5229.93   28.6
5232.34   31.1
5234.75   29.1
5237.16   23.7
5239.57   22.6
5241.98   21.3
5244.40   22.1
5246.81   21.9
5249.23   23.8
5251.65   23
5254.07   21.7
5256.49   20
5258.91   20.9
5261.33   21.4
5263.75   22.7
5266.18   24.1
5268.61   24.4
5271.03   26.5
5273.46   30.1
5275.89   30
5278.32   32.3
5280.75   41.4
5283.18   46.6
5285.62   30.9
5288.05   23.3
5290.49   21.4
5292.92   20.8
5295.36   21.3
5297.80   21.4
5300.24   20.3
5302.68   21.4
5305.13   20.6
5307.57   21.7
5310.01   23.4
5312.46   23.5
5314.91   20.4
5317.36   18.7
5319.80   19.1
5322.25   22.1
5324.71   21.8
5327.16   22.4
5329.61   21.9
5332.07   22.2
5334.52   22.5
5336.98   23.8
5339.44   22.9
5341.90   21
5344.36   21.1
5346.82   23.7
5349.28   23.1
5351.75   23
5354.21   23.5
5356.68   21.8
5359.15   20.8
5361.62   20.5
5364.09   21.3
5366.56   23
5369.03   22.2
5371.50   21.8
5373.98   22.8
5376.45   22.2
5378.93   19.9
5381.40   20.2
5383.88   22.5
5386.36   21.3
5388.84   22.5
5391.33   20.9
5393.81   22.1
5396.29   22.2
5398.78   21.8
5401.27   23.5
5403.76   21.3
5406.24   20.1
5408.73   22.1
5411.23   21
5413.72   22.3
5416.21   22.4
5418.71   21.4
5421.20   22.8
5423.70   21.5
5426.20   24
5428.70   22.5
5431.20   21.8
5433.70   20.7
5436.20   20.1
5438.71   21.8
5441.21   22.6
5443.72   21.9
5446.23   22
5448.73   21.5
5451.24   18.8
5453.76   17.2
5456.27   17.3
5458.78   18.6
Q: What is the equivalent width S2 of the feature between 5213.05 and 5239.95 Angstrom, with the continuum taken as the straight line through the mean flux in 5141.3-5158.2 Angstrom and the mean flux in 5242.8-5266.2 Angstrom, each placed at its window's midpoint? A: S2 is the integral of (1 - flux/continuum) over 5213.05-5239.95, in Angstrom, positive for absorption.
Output -4.9 Angstrom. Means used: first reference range 21.2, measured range 25.8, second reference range 22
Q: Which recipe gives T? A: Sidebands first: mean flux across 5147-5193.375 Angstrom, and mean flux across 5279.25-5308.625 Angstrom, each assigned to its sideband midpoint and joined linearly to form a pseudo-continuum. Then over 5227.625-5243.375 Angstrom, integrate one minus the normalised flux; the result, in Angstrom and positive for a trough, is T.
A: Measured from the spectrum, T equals -1.2 Angstrom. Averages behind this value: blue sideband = 22.2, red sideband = 26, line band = 26.1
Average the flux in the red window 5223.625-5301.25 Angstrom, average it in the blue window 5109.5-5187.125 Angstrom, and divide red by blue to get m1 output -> 1.1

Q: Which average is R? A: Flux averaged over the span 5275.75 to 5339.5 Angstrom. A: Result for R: 24.3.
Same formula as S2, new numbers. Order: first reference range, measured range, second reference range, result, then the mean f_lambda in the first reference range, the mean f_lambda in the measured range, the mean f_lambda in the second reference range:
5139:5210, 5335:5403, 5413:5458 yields -1.81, 22.3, 22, 21.2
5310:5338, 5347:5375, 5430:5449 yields -0.70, 21.7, 22.2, 21.6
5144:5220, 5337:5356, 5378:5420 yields -0.73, 22.5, 22.7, 21.6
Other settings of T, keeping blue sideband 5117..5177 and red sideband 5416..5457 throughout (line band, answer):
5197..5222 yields -1.2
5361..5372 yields -0.2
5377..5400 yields -0.1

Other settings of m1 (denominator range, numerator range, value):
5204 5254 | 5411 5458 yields 0.88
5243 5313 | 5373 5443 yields 0.87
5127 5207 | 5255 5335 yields 1.08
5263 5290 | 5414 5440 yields 0.73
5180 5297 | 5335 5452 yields 0.88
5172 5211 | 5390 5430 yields 0.97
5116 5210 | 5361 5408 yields 0.96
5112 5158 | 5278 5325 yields 1.10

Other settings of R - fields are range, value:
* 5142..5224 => 22.5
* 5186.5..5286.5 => 25.3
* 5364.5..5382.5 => 21.7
